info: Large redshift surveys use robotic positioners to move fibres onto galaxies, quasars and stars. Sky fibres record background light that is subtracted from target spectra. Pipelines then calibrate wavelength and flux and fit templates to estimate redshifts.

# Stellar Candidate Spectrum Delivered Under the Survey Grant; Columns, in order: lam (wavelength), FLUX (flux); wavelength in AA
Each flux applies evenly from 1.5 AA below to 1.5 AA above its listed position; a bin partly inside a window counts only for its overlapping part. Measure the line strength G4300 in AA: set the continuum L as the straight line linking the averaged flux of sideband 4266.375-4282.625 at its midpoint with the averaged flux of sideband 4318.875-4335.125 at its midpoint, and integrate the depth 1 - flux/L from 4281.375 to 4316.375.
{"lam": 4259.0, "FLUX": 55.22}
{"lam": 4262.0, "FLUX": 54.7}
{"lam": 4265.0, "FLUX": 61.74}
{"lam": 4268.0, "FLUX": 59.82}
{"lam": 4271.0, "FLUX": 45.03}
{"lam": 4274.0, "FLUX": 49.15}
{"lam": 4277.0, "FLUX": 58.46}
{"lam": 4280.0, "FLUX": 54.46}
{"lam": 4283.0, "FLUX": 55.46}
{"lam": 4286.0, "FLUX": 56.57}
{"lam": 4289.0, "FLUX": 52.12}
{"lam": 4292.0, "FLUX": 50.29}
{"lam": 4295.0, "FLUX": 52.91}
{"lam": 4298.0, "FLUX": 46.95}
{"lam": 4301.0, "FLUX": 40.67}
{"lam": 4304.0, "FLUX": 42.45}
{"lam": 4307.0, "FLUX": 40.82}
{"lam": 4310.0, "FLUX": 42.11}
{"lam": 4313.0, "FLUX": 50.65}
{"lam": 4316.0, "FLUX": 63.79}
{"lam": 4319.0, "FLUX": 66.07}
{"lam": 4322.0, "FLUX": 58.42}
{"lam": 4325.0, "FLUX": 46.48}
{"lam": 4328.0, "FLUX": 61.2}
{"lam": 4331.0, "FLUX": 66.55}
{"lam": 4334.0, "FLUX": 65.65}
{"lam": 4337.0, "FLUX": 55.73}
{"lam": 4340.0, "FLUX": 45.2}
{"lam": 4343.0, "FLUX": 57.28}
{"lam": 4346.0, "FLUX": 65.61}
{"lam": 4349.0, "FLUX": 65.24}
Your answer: 4.6 AA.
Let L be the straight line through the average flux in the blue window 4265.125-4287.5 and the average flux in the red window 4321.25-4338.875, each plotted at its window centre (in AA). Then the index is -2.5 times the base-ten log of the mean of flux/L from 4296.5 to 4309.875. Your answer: 0.31 mag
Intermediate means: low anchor 54.6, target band 42.7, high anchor 58.7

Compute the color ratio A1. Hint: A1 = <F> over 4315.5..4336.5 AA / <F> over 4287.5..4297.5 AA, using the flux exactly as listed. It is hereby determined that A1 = 1.19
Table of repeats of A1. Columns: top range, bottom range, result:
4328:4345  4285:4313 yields 1.24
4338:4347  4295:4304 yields 1.23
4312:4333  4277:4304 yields 1.16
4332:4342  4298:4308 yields 1.33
